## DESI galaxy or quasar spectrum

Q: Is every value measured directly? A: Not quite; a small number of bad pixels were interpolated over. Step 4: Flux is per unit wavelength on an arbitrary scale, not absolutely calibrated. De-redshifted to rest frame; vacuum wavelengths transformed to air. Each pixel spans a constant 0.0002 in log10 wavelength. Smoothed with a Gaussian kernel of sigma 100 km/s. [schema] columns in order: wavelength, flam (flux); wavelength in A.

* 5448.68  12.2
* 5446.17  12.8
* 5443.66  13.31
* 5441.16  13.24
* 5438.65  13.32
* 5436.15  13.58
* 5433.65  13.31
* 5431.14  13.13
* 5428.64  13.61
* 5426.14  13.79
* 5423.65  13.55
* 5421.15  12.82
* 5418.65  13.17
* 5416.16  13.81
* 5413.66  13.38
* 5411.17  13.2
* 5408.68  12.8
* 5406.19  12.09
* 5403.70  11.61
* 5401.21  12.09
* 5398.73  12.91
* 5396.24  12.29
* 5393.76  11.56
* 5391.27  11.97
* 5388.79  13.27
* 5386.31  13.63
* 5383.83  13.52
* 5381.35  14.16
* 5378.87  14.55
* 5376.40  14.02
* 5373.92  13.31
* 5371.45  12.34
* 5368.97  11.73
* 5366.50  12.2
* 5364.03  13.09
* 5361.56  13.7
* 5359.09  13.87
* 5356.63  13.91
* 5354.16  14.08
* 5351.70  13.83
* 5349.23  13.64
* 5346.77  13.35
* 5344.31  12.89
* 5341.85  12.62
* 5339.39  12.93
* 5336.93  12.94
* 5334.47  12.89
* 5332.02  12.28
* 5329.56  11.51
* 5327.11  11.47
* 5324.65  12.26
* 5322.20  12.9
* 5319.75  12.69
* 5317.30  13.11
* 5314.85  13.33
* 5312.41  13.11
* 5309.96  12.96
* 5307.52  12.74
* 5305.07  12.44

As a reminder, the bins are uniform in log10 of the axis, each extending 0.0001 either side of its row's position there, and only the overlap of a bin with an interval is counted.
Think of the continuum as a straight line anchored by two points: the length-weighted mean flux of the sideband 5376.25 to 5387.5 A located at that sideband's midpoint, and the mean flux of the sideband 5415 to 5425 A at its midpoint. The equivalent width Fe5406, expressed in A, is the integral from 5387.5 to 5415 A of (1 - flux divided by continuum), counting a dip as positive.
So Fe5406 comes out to 2.4 A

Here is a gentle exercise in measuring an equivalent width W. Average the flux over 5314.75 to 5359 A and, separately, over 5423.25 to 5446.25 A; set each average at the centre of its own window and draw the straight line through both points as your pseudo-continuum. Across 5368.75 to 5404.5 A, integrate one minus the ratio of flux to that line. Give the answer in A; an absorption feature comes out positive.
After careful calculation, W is 0.7 A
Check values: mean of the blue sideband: 12.9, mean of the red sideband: 13.4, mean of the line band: 12.9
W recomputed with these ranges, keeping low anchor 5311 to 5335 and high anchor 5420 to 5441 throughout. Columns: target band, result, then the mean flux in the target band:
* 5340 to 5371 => -1.0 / 13.2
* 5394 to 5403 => 0.6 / 12.3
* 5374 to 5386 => -0.9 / 14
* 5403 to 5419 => 0.4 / 12.9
